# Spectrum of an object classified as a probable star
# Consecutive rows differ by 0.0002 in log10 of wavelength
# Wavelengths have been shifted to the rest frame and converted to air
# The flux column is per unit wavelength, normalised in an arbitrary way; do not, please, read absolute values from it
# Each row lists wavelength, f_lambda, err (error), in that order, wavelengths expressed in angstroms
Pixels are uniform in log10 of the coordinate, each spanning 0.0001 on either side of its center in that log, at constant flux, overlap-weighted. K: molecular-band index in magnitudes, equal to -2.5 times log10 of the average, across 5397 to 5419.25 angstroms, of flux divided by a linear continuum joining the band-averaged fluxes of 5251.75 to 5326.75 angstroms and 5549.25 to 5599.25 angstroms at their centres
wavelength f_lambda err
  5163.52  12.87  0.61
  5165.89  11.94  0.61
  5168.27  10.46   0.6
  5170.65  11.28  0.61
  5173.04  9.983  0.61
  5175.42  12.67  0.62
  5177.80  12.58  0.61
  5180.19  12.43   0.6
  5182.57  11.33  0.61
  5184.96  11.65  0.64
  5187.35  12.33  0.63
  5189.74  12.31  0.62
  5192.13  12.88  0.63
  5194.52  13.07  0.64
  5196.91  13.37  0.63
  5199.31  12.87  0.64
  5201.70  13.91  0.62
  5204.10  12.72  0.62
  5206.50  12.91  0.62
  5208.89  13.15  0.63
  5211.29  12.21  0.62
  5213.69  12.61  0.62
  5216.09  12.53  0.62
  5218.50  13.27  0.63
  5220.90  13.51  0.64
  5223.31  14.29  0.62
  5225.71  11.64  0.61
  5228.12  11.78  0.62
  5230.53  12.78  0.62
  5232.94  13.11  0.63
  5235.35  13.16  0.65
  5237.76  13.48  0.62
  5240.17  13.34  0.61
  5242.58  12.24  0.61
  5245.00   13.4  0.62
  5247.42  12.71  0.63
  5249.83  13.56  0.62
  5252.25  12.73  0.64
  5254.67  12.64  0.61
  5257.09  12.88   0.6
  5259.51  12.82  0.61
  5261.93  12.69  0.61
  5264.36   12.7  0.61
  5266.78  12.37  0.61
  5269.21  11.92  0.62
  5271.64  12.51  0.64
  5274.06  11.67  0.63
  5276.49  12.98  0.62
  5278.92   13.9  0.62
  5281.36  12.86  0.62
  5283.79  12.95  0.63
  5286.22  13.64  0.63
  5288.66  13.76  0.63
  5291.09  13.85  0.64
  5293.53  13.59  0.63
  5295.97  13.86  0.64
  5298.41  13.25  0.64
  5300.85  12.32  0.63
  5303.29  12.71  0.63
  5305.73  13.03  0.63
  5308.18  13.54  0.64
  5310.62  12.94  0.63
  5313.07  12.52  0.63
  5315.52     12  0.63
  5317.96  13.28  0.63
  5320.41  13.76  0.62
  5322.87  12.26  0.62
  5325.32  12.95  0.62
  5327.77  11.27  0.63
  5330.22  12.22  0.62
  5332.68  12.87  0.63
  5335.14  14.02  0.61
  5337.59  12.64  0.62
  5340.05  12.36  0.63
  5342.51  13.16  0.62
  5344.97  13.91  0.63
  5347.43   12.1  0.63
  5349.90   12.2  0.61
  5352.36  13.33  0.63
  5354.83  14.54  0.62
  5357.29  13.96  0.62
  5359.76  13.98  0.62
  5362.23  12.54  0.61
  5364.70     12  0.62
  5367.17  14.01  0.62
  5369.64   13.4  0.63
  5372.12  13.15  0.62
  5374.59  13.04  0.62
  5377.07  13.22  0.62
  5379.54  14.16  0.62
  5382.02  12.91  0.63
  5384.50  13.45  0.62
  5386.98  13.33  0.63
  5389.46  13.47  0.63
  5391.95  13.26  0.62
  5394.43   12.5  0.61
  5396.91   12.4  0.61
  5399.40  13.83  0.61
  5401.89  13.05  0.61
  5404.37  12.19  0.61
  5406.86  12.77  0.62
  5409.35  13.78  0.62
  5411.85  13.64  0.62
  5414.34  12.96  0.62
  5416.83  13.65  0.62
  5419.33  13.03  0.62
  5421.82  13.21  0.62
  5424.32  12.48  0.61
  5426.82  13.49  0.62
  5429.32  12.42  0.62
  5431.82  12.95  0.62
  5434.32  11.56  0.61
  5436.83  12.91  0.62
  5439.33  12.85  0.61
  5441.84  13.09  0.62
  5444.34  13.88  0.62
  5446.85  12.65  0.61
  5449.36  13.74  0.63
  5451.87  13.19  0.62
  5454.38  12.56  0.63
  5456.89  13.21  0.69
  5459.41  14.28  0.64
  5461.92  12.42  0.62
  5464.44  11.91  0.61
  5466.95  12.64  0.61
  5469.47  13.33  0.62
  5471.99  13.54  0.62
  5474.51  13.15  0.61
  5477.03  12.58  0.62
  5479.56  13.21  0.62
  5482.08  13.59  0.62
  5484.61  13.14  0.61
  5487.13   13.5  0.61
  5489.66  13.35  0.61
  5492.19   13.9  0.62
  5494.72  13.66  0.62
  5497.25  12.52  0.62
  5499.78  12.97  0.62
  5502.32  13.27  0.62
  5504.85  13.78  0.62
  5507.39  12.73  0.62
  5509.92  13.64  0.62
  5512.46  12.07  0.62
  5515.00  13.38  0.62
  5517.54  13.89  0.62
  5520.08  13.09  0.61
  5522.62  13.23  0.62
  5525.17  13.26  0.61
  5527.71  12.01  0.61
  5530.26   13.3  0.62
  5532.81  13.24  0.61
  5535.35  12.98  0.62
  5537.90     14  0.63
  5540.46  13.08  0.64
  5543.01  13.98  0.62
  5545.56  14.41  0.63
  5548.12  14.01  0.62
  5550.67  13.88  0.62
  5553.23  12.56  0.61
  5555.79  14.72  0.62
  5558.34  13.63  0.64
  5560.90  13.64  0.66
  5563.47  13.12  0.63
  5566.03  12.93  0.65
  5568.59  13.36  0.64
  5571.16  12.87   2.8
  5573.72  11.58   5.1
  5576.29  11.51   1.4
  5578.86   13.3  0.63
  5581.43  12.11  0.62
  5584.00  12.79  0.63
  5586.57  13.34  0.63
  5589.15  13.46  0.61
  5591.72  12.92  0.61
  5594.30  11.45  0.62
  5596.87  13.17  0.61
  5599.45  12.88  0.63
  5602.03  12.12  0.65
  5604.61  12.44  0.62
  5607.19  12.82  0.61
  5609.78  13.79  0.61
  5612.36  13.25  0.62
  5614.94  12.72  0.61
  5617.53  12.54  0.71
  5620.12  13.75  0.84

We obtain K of -0.02 mag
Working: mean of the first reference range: 12.9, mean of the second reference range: 13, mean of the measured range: 13.2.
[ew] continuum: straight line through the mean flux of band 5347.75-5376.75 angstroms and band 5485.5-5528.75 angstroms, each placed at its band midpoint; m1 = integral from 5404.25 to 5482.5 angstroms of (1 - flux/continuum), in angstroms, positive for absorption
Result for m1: 1.1 angstroms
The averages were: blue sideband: 13.2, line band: 13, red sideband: 13.2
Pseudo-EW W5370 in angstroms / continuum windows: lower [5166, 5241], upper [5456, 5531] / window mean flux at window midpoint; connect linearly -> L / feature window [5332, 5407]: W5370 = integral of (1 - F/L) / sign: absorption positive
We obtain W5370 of -1.54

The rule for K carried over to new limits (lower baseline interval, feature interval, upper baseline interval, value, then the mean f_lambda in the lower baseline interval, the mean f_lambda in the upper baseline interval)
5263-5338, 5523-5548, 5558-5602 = -0.05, 12.9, 12.8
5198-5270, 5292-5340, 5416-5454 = 0.00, 12.9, 13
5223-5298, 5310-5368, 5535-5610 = 0.00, 13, 13.1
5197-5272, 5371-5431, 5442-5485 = -0.01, 12.9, 13.1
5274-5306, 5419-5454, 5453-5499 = 0.02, 13.2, 13.1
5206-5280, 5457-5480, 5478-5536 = 0.01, 12.8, 13.2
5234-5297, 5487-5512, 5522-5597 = -0.01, 13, 13.1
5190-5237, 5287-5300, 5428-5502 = -0.05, 12.9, 13.1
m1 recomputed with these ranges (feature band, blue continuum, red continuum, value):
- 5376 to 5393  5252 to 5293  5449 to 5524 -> -0.5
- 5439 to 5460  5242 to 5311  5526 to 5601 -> -0.3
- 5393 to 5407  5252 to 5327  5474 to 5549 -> 0.3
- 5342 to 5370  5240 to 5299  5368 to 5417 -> -0.3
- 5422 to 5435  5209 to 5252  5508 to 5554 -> 0.5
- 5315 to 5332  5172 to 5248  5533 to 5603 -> 0.3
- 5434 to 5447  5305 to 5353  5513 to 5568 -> 0.2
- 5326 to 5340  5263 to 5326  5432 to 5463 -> 0.4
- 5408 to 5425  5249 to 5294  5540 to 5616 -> -0.4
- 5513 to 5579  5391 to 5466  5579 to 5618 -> -2.0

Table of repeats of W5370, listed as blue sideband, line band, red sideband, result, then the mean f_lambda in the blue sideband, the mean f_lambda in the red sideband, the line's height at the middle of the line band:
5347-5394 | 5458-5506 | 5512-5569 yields 0.6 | 13.3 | 13.4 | 13.4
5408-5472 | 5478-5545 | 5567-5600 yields -2.2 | 13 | 12.7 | 12.9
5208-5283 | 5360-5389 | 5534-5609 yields -0.7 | 12.8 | 13.1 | 12.9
